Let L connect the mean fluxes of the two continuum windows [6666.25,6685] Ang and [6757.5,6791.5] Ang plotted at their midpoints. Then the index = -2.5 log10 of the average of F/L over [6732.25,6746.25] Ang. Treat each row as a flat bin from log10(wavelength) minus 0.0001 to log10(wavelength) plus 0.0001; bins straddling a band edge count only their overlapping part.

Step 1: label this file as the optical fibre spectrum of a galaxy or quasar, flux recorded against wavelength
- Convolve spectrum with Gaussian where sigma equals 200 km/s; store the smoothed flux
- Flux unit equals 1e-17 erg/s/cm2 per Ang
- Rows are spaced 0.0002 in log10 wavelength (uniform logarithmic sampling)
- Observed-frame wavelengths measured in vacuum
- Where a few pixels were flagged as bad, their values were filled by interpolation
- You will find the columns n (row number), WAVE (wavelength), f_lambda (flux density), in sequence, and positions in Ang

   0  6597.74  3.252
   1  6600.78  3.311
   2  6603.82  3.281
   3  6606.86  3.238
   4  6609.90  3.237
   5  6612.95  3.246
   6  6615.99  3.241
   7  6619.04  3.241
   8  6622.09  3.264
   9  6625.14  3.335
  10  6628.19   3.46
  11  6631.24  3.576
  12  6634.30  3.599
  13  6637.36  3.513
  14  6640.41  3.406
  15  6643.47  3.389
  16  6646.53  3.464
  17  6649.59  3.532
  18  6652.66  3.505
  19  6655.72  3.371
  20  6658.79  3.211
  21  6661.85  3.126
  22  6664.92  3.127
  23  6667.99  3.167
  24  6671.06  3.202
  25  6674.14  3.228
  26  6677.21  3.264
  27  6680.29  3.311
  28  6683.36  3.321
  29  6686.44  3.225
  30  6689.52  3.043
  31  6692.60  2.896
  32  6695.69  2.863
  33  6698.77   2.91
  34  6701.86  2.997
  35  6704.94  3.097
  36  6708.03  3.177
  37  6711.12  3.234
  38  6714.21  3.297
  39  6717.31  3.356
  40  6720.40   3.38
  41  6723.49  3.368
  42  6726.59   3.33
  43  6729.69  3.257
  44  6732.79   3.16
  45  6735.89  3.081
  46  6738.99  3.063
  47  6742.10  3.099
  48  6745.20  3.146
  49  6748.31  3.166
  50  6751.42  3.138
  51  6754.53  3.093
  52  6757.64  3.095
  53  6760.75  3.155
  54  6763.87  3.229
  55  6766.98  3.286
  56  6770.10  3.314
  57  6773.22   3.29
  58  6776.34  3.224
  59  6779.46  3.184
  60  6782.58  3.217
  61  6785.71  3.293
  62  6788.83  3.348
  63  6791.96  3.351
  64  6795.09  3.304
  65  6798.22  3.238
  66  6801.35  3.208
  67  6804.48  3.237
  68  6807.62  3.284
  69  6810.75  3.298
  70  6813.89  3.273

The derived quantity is 0.049 mag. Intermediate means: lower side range 3.25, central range 3.11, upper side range 3.25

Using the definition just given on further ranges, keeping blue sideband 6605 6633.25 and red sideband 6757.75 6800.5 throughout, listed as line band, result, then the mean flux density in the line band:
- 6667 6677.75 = 0.03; 3.21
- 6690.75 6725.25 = 0.05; 3.14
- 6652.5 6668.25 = 0.02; 3.24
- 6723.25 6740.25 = 0.03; 3.2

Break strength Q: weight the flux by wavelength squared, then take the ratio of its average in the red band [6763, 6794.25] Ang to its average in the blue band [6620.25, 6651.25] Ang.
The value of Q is 1.0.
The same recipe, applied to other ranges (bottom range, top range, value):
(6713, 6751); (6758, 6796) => 1.03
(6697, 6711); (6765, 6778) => 1.09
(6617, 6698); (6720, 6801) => 1.01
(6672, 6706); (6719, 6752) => 1.04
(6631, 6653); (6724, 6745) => 0.93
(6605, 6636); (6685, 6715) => 0.94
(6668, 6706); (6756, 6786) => 1.06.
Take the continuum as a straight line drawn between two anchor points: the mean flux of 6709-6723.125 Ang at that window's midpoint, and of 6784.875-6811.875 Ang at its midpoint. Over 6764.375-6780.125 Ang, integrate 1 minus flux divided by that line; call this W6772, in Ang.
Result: 0.2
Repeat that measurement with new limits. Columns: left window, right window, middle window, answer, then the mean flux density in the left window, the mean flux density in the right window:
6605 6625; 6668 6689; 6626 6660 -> -2.2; 3.25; 3.24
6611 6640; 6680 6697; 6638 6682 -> -1.1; 3.38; 3.1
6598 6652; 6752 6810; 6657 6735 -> 3.1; 3.37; 3.24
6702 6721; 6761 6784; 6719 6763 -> 0.8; 3.23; 3.24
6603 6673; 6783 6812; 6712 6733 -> 0.0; 3.34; 3.28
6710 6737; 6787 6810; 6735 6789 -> 1.5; 3.28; 3.28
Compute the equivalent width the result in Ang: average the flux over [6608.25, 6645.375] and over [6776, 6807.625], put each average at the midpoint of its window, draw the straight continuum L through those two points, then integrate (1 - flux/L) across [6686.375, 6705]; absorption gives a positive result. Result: 2.0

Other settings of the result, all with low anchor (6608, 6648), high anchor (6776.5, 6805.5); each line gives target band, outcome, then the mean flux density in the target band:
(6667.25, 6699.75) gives 2.0 Ang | 3.13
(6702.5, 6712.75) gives 0.5 Ang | 3.16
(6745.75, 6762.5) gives 0.8 Ang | 3.13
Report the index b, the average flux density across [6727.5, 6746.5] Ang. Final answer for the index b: 3.14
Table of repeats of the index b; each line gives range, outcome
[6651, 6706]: 3.16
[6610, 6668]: 3.36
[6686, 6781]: 3.17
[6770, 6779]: 3.26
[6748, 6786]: 3.2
